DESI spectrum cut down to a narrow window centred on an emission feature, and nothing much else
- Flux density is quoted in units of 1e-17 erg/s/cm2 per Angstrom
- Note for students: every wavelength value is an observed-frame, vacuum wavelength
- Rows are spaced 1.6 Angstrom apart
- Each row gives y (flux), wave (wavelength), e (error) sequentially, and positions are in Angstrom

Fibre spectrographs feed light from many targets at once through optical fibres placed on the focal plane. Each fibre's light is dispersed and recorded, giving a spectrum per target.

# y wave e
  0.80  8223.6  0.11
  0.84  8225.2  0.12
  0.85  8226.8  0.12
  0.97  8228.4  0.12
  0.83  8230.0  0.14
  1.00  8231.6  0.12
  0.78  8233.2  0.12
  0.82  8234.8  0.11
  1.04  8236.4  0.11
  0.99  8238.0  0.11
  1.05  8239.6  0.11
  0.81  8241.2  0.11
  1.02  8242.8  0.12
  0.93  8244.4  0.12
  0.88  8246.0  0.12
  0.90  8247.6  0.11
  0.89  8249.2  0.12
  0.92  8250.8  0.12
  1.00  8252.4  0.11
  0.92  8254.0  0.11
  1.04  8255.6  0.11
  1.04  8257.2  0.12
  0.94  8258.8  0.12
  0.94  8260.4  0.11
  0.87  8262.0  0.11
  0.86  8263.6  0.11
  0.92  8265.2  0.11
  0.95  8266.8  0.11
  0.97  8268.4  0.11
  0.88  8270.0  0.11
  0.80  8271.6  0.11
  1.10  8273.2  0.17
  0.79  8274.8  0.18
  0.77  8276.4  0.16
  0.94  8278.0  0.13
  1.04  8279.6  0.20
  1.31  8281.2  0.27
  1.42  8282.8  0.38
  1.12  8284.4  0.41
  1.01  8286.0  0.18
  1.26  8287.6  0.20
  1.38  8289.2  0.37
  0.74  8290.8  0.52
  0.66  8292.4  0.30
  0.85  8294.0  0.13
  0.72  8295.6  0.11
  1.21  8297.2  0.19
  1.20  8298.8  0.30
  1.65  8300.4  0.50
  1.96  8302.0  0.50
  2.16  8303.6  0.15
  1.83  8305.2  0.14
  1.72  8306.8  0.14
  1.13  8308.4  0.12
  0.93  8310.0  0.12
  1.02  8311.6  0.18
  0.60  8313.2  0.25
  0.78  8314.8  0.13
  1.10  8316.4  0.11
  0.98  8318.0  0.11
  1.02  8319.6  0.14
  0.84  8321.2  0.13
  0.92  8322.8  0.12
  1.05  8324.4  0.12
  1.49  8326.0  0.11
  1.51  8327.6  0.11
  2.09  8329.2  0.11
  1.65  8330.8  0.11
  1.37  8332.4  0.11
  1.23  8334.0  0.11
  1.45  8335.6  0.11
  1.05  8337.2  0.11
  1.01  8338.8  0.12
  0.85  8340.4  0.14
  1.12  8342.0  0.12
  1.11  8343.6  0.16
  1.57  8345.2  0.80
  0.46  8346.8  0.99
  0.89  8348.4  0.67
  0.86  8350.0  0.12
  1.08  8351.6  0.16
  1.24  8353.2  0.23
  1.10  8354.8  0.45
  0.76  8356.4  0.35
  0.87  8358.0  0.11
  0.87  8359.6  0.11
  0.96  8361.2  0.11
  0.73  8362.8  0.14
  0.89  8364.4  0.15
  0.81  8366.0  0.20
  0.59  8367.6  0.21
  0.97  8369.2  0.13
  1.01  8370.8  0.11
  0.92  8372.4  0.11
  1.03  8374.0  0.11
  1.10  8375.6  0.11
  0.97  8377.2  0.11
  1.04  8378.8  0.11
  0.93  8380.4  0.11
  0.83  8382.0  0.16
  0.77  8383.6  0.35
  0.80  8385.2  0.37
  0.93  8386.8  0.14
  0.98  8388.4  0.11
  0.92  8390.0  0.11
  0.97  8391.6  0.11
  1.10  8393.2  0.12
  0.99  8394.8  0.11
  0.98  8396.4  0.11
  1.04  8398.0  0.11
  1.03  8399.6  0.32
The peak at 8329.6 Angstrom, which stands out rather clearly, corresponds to [N II]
